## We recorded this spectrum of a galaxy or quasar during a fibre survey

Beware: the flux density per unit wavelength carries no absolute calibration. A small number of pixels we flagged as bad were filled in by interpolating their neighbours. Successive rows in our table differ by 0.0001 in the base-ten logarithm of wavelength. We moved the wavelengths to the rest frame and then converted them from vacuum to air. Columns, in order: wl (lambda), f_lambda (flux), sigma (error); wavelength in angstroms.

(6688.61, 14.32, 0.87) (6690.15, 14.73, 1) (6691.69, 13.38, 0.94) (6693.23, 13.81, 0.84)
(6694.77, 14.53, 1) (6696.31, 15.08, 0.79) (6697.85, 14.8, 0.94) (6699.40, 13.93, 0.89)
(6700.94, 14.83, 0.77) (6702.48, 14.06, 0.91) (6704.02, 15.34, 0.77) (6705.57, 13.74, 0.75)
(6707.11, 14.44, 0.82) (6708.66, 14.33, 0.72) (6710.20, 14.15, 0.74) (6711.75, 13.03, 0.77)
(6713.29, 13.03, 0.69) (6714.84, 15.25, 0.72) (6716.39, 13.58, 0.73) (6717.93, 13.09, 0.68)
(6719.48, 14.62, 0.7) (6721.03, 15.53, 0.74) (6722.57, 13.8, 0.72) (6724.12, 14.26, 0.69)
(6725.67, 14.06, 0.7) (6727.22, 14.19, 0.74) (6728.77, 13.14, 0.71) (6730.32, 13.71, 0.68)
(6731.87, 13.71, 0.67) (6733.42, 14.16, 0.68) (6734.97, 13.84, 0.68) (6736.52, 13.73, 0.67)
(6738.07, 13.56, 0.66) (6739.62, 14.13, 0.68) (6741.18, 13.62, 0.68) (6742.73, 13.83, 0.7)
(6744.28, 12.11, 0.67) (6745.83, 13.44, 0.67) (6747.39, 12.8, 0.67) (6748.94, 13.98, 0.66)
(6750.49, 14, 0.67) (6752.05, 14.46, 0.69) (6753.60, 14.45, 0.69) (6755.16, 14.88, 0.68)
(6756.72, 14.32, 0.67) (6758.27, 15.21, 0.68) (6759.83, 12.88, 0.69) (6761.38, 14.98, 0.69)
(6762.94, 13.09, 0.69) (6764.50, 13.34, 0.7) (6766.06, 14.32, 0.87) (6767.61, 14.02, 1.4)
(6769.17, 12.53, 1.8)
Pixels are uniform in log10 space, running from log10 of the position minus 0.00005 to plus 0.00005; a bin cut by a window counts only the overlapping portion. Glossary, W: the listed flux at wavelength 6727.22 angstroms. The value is 14.19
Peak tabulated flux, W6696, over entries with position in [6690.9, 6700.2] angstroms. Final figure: 15.08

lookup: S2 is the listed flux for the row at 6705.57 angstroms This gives 13.74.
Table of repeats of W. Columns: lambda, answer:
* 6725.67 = 14.06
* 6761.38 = 14.98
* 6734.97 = 13.84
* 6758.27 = 15.21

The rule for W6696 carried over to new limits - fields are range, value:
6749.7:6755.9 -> 14.88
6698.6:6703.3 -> 14.83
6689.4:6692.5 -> 14.73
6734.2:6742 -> 14.13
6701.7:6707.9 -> 15.34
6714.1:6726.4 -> 15.53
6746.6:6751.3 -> 14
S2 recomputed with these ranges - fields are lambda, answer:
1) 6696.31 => 15.08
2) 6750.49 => 14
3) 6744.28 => 12.11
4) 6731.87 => 13.71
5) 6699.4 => 13.93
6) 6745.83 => 13.44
